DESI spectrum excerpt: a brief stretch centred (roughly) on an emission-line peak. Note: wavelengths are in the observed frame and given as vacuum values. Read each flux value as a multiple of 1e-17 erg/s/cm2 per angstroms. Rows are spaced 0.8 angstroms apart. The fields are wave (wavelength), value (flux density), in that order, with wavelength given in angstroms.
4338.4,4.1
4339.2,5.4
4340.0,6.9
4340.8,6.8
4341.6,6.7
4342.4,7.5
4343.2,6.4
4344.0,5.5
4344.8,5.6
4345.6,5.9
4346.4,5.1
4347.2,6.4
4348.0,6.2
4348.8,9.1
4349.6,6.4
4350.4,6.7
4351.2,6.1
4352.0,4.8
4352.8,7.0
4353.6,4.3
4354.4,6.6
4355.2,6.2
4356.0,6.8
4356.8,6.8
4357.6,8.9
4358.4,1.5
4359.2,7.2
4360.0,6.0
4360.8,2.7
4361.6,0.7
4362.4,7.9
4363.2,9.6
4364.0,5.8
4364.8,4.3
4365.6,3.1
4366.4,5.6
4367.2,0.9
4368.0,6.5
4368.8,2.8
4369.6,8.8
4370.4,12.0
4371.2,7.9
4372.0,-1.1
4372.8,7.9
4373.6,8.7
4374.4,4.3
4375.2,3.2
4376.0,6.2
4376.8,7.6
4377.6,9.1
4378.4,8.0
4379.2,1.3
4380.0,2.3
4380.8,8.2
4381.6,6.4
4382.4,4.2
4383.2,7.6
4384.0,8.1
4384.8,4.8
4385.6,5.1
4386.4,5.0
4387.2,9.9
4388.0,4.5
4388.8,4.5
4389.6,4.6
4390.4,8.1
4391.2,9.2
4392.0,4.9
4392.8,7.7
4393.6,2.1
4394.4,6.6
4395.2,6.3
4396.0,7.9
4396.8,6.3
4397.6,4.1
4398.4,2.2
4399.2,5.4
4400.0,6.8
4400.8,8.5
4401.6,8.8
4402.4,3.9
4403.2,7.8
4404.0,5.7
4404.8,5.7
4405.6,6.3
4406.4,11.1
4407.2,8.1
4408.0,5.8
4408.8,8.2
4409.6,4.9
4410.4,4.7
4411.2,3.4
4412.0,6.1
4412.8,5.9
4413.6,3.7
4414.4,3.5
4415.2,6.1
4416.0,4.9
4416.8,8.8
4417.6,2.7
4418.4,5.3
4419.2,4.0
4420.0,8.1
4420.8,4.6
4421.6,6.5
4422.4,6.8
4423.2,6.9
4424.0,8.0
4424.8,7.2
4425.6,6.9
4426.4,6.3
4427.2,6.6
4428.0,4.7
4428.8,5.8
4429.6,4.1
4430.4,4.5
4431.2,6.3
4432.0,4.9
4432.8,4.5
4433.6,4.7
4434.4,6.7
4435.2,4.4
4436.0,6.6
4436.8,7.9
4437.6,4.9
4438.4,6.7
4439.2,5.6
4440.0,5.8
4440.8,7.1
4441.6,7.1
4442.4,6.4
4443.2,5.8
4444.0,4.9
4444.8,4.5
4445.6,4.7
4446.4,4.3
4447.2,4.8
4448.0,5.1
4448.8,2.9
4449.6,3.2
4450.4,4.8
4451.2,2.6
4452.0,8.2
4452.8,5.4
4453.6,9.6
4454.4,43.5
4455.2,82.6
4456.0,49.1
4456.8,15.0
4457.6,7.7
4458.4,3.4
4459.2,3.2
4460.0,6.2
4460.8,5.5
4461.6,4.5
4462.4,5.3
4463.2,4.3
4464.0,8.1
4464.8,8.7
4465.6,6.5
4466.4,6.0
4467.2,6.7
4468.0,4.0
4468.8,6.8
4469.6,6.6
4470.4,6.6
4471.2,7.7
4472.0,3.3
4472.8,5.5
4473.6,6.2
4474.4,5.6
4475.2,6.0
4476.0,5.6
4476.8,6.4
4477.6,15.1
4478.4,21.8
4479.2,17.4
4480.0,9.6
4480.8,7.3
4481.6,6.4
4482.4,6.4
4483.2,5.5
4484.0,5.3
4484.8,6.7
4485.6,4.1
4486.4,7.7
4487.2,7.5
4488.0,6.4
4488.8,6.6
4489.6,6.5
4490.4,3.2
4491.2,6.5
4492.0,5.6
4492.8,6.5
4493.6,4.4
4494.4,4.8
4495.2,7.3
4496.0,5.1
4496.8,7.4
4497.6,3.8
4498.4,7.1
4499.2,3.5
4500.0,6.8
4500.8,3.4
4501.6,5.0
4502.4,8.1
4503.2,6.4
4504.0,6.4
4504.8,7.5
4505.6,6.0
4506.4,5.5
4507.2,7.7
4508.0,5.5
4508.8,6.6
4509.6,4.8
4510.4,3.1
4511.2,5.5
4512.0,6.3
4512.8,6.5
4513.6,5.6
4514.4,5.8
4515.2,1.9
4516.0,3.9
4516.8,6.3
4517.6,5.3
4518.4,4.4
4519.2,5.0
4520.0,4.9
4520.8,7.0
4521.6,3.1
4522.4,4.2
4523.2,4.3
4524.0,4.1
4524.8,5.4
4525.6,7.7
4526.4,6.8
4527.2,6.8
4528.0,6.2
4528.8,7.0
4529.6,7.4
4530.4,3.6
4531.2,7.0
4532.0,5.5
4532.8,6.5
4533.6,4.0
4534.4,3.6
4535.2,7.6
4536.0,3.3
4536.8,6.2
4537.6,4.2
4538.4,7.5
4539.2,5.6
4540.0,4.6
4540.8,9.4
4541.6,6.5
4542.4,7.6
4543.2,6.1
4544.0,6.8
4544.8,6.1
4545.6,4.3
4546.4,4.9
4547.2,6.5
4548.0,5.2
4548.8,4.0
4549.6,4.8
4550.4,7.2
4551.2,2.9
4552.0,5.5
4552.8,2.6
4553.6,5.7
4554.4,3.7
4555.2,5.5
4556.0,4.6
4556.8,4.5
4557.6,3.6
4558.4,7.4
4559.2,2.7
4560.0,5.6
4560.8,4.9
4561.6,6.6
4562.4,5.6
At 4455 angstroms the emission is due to Hgamma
